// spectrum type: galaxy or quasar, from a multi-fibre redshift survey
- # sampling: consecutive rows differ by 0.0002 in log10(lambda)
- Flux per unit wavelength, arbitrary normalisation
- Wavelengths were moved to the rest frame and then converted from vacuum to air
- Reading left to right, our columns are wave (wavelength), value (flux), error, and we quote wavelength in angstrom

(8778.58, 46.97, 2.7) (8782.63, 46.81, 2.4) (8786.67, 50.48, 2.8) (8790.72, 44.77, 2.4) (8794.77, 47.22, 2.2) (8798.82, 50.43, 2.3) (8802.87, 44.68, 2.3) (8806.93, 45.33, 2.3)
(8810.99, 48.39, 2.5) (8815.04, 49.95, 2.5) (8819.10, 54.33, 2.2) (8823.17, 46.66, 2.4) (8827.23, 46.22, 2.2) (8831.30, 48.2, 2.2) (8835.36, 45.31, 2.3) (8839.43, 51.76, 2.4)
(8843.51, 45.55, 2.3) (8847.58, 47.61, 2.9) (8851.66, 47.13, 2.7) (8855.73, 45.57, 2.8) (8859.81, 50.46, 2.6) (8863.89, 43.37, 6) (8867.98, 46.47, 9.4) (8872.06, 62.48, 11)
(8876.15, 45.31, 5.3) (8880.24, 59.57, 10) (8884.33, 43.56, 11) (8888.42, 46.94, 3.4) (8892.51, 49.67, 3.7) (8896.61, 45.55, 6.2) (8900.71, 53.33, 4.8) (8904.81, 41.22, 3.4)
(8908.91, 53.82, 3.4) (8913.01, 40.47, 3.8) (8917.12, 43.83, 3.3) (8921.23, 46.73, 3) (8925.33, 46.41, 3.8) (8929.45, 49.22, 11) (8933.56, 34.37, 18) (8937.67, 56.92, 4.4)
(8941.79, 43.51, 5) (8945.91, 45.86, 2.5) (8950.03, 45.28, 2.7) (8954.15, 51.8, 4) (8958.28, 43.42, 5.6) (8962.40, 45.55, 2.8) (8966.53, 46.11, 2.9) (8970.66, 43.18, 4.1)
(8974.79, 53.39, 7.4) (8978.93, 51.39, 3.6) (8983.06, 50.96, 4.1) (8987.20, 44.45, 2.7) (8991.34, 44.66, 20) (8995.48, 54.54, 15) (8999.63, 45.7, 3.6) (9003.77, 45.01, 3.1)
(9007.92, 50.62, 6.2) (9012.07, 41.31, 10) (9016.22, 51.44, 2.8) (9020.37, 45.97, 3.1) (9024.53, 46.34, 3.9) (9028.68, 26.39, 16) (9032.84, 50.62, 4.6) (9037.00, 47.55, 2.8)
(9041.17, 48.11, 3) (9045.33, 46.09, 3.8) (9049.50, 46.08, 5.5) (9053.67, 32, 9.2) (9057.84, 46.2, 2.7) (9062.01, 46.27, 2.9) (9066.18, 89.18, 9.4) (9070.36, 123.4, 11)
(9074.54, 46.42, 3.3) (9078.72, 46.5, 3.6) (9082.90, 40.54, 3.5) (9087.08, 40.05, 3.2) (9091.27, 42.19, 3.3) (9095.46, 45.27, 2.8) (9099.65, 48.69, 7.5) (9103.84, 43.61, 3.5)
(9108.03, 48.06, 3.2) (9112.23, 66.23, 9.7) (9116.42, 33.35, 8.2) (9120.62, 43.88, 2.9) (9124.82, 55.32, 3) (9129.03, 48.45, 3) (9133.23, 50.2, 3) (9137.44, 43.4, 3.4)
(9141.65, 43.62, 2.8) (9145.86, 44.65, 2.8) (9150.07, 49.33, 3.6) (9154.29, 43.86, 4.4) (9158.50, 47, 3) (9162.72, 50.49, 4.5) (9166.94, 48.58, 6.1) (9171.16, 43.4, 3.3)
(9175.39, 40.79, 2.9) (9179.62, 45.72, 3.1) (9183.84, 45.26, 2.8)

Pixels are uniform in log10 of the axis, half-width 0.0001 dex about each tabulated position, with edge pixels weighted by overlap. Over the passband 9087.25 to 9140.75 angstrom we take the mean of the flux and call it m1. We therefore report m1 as 47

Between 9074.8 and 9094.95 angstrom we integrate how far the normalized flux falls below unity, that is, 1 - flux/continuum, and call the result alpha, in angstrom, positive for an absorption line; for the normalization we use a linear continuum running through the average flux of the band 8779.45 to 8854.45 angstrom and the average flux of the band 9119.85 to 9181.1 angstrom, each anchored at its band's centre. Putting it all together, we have 1.7 angstrom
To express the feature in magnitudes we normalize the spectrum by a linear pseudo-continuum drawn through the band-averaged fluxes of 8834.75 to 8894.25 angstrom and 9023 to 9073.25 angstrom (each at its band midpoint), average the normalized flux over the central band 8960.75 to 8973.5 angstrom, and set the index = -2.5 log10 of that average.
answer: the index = 0.14 mag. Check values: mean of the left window 48.8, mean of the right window 54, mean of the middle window 45.4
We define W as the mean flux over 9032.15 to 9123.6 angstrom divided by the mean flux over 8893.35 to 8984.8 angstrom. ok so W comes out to 1.1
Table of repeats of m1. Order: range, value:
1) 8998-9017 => 46.5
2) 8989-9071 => 50.1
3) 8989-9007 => 47.6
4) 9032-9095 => 52.6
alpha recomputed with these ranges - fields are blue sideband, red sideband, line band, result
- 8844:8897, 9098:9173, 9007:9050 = 2.31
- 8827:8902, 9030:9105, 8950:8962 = 0.72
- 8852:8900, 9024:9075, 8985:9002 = 1.63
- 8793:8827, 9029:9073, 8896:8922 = 2.55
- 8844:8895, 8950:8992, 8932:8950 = 0.91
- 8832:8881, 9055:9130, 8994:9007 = 0.75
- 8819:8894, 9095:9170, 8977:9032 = 2.11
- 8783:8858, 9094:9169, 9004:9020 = 0.10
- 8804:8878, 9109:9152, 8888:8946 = 1.98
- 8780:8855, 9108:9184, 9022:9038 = 1.61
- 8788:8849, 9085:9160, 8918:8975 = 1.18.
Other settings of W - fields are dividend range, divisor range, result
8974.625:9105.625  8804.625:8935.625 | 1.04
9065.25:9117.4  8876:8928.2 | 1.15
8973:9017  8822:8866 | 1.03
